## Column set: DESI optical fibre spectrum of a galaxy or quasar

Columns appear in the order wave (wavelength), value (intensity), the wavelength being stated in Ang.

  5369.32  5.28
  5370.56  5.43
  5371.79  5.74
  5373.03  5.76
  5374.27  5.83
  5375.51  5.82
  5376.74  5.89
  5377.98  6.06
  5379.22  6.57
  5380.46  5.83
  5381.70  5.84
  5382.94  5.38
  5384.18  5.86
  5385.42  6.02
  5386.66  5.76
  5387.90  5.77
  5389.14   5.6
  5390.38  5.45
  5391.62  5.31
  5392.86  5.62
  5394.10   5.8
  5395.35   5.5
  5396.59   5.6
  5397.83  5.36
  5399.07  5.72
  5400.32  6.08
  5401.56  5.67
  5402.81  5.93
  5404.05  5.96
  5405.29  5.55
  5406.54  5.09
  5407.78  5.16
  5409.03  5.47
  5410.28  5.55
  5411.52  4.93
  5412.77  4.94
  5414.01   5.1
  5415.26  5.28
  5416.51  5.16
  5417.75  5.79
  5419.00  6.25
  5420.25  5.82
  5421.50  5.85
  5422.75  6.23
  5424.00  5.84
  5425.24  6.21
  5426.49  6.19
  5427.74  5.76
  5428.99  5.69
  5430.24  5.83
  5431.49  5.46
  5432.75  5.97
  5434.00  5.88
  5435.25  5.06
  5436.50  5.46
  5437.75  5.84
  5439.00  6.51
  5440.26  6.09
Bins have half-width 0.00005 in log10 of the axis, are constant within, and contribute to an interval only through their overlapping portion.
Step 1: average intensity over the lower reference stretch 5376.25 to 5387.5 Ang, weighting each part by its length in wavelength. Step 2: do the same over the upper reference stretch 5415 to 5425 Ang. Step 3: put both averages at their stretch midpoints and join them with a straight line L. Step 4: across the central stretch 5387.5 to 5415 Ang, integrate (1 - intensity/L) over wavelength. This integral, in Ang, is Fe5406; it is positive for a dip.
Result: 1.7 Ang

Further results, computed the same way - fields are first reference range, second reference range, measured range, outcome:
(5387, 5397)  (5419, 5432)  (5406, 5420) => 1.1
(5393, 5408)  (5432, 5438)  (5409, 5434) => -0.2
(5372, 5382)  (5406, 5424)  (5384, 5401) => 0.3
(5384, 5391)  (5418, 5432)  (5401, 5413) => 0.8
